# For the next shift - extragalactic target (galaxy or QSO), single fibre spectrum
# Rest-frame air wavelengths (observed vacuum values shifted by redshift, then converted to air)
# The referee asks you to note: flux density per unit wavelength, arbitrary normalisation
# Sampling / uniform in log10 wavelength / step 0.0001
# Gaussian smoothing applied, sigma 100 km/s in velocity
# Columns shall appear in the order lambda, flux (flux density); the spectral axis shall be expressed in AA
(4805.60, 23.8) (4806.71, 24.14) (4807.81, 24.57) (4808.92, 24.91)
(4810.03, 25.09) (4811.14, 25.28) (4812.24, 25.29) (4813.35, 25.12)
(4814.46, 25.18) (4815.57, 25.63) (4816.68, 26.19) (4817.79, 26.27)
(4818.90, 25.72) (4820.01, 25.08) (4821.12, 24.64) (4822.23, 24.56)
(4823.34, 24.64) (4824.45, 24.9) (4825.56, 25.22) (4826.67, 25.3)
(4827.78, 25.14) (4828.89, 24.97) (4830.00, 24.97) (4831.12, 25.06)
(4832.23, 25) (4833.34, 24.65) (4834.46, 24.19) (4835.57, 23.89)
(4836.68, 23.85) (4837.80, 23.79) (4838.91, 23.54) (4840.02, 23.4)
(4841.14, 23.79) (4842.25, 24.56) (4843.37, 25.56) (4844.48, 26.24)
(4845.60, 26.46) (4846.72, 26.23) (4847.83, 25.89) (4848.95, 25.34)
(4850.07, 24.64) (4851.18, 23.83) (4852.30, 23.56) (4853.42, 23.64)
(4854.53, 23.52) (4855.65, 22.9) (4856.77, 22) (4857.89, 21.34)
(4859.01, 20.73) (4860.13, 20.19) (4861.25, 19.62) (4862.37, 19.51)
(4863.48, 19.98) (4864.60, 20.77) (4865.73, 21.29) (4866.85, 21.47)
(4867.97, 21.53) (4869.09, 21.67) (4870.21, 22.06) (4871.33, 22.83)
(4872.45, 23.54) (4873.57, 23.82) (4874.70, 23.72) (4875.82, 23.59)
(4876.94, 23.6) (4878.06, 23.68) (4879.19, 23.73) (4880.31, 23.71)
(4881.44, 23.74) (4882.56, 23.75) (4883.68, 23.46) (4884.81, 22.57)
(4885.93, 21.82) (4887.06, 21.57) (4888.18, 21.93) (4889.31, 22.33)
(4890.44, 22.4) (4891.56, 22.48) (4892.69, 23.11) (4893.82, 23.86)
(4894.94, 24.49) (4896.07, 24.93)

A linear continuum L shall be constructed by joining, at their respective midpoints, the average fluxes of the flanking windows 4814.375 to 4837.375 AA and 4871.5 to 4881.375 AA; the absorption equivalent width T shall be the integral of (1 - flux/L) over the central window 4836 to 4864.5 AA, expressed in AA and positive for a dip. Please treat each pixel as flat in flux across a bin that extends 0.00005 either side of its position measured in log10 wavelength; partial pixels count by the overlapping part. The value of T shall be 1.2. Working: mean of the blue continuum 25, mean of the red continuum 23.6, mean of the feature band 23.3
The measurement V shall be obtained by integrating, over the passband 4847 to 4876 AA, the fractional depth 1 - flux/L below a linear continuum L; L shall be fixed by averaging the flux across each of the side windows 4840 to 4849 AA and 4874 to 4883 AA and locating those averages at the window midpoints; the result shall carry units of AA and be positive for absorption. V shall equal 2.5 AA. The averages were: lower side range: 25.4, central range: 22.4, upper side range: 23.7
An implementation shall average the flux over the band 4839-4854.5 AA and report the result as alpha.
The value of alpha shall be 24.8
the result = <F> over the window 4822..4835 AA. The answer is 24.9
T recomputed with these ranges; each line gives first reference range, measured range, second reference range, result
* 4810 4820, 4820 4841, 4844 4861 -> 0.19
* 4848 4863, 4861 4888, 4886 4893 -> -0.10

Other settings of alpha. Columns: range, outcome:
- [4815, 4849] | 25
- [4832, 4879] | 23.2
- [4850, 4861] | 22.5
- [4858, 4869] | 20.6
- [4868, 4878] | 23.1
